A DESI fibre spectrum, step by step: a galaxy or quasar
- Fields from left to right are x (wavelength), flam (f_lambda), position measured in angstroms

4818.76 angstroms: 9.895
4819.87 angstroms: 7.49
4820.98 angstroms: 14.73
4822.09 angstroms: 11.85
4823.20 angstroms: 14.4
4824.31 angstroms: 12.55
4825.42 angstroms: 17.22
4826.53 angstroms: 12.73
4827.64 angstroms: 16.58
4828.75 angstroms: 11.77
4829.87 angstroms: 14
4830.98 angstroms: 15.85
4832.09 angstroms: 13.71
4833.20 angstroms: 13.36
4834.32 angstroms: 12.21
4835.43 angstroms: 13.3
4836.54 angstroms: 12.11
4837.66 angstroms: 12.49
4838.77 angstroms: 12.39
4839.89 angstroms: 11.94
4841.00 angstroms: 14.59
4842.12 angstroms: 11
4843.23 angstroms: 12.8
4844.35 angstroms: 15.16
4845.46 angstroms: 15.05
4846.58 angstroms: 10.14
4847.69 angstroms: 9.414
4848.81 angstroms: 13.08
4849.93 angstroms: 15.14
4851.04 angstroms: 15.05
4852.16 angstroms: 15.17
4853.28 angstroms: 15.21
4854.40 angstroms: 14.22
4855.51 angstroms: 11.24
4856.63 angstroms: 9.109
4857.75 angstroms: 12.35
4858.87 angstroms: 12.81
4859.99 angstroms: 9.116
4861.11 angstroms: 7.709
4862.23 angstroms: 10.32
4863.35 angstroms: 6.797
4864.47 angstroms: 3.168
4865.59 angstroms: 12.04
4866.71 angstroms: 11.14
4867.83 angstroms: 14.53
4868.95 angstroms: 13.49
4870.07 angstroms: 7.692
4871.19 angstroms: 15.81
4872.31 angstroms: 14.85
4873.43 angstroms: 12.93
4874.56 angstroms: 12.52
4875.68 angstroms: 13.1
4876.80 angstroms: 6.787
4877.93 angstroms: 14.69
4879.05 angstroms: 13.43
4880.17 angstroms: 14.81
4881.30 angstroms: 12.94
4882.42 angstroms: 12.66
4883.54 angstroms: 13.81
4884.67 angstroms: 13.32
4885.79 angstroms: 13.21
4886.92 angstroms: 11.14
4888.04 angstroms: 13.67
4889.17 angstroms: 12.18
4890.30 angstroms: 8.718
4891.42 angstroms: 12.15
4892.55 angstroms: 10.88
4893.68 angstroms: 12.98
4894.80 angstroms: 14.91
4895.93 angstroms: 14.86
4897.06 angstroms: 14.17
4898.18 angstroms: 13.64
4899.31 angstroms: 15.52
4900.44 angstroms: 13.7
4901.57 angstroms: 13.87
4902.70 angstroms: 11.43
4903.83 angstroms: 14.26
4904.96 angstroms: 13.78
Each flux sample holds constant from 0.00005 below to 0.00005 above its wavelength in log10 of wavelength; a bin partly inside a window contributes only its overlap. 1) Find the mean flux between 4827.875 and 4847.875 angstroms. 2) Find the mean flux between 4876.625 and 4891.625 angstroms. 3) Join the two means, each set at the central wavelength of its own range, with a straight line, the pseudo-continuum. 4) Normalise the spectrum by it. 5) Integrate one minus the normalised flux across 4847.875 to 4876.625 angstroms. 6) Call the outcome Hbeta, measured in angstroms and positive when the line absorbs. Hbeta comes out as 2.0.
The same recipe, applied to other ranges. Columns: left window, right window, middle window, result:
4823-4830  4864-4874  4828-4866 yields 2.6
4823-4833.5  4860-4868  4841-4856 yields -2.7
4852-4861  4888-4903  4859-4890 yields 1.9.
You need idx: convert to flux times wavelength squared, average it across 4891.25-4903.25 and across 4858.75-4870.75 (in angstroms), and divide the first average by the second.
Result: 1.39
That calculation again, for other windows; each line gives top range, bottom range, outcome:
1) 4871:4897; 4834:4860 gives 1.02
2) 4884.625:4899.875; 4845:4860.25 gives 1.04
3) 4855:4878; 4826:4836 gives 0.81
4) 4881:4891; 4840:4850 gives 0.99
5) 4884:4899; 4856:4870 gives 1.28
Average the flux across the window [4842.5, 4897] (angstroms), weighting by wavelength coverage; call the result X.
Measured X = 12.3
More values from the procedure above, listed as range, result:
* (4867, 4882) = 12.9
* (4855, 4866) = 9.42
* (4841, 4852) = 13.1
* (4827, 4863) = 12.7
